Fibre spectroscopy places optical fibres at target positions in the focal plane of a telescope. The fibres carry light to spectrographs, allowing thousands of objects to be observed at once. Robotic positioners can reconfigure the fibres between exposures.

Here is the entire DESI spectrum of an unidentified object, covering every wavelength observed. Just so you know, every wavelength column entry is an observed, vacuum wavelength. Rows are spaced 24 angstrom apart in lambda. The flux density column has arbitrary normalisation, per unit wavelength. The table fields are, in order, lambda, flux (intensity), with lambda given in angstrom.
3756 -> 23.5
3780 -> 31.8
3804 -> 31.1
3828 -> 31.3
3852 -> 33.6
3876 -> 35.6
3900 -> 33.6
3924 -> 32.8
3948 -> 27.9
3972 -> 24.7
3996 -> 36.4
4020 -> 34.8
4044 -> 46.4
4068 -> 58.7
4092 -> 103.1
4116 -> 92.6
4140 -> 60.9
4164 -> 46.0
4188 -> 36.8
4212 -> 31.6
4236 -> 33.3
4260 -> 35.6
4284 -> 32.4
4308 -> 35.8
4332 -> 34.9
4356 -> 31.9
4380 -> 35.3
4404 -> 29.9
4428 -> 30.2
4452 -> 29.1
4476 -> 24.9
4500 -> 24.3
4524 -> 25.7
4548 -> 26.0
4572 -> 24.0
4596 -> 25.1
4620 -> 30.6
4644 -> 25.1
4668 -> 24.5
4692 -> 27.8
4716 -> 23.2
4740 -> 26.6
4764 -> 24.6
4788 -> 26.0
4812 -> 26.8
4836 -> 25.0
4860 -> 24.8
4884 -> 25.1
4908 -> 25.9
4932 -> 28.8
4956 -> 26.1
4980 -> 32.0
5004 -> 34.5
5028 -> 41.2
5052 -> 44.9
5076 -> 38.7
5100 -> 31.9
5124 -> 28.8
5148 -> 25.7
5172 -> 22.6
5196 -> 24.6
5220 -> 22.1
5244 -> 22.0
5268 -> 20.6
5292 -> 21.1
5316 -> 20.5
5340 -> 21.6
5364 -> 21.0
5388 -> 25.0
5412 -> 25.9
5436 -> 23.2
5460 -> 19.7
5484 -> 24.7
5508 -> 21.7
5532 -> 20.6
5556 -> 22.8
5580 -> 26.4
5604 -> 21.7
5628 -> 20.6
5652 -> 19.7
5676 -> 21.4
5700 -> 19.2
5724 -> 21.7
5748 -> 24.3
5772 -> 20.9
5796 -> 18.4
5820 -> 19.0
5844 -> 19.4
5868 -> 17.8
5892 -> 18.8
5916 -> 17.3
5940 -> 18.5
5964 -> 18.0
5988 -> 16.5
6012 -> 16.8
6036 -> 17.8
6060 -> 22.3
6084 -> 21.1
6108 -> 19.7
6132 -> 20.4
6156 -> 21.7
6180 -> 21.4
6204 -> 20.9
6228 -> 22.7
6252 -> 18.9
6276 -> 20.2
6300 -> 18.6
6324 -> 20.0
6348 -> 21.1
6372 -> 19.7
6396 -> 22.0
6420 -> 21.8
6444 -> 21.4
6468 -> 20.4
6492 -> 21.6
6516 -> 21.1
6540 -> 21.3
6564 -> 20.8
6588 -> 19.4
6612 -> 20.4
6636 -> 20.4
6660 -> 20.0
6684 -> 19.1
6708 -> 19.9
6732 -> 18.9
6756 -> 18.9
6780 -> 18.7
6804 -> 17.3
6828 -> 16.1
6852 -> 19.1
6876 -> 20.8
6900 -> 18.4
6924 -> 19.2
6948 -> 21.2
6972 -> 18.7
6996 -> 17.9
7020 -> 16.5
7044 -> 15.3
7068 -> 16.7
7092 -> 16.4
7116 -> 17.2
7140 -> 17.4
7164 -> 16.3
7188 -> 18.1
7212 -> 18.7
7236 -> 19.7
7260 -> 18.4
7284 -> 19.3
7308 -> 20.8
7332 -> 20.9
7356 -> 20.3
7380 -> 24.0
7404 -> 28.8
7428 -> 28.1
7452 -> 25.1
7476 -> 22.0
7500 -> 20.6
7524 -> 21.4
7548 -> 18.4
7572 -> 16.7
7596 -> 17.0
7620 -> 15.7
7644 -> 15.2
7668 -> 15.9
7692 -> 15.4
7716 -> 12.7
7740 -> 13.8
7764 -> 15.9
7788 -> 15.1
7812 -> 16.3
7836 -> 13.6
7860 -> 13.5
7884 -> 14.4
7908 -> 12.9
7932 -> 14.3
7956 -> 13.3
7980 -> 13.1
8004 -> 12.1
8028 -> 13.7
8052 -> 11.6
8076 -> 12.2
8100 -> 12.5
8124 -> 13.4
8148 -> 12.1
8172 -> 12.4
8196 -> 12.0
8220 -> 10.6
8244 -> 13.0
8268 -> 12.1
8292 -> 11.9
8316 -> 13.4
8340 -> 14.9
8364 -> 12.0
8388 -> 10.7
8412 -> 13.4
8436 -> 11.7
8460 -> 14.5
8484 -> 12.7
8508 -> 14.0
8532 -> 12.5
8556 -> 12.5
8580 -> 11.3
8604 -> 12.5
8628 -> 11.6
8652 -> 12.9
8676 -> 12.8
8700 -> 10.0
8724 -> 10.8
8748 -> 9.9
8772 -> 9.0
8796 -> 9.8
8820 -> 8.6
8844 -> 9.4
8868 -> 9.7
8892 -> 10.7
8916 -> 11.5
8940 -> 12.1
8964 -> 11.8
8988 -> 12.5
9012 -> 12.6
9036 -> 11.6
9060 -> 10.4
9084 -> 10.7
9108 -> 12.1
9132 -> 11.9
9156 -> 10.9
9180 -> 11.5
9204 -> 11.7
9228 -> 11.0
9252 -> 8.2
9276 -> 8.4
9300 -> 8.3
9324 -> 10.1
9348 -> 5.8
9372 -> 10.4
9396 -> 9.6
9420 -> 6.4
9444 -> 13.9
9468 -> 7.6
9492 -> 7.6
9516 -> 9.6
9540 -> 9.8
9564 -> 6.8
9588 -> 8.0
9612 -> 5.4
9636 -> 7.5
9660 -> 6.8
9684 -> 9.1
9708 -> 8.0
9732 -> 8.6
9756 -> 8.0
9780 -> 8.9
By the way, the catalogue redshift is 1.65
